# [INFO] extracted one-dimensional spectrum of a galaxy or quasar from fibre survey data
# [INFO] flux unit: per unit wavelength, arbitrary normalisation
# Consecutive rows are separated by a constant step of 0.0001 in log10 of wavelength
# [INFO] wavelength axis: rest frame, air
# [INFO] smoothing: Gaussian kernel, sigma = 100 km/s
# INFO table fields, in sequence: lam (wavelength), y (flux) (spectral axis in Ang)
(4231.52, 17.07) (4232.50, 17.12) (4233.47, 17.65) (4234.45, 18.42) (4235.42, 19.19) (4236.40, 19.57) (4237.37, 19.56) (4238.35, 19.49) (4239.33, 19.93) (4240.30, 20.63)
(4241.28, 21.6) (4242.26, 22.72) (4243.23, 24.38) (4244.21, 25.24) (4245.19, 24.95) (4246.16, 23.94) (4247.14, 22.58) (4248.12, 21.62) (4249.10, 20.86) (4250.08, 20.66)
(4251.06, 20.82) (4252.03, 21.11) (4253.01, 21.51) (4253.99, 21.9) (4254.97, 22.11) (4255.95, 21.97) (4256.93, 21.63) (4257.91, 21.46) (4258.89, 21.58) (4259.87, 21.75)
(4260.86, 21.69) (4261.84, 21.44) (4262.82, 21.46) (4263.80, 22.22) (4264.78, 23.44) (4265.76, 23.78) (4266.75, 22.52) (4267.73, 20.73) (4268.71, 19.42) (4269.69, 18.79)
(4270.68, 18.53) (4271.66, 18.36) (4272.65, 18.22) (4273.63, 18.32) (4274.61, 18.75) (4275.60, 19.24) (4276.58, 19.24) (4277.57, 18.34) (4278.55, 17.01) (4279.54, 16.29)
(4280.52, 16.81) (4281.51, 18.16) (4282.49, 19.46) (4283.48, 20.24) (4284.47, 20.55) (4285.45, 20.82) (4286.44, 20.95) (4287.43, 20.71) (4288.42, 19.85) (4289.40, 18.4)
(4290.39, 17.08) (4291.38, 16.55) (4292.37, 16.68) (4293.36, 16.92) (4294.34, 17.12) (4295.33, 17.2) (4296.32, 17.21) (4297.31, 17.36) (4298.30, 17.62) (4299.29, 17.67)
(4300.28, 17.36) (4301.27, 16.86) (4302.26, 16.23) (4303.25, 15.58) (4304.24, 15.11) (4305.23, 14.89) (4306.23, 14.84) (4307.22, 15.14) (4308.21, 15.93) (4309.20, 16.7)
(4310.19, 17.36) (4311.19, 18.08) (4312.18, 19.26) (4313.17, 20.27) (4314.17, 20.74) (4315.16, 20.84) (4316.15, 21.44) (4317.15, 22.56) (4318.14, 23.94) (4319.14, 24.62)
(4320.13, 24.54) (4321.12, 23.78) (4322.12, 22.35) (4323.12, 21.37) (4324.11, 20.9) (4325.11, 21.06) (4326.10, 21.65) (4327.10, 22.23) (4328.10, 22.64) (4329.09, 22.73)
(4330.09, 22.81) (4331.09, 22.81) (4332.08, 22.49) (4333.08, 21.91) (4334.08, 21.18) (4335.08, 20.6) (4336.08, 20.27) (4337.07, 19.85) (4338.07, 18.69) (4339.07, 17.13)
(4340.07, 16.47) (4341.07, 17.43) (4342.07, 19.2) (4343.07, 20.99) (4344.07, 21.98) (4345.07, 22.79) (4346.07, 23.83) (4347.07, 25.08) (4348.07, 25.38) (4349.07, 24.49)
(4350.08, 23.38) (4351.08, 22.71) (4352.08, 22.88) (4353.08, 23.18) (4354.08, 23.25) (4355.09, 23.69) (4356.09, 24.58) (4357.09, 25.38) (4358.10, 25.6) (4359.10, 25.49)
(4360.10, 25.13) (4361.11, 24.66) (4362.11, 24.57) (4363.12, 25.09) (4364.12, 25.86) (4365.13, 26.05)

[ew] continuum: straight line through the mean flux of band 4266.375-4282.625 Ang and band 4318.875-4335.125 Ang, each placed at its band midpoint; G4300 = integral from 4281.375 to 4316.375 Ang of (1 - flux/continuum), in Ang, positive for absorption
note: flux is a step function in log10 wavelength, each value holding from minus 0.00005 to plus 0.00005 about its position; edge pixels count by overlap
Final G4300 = 4.1 Ang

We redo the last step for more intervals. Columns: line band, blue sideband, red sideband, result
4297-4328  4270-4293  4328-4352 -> 1.3 Ang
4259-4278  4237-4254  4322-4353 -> 1.3 Ang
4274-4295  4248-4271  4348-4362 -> 3.4 Ang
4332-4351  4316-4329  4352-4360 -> 1.9 Ang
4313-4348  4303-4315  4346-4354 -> -1.9 Ang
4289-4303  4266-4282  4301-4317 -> 0.7 Ang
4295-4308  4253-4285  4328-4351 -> 2.8 Ang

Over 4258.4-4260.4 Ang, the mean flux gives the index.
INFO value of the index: 21.6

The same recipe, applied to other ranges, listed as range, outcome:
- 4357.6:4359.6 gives 25.6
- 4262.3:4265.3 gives 22.4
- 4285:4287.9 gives 20.8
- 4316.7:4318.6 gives 23.3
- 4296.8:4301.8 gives 17.4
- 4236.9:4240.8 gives 19.9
